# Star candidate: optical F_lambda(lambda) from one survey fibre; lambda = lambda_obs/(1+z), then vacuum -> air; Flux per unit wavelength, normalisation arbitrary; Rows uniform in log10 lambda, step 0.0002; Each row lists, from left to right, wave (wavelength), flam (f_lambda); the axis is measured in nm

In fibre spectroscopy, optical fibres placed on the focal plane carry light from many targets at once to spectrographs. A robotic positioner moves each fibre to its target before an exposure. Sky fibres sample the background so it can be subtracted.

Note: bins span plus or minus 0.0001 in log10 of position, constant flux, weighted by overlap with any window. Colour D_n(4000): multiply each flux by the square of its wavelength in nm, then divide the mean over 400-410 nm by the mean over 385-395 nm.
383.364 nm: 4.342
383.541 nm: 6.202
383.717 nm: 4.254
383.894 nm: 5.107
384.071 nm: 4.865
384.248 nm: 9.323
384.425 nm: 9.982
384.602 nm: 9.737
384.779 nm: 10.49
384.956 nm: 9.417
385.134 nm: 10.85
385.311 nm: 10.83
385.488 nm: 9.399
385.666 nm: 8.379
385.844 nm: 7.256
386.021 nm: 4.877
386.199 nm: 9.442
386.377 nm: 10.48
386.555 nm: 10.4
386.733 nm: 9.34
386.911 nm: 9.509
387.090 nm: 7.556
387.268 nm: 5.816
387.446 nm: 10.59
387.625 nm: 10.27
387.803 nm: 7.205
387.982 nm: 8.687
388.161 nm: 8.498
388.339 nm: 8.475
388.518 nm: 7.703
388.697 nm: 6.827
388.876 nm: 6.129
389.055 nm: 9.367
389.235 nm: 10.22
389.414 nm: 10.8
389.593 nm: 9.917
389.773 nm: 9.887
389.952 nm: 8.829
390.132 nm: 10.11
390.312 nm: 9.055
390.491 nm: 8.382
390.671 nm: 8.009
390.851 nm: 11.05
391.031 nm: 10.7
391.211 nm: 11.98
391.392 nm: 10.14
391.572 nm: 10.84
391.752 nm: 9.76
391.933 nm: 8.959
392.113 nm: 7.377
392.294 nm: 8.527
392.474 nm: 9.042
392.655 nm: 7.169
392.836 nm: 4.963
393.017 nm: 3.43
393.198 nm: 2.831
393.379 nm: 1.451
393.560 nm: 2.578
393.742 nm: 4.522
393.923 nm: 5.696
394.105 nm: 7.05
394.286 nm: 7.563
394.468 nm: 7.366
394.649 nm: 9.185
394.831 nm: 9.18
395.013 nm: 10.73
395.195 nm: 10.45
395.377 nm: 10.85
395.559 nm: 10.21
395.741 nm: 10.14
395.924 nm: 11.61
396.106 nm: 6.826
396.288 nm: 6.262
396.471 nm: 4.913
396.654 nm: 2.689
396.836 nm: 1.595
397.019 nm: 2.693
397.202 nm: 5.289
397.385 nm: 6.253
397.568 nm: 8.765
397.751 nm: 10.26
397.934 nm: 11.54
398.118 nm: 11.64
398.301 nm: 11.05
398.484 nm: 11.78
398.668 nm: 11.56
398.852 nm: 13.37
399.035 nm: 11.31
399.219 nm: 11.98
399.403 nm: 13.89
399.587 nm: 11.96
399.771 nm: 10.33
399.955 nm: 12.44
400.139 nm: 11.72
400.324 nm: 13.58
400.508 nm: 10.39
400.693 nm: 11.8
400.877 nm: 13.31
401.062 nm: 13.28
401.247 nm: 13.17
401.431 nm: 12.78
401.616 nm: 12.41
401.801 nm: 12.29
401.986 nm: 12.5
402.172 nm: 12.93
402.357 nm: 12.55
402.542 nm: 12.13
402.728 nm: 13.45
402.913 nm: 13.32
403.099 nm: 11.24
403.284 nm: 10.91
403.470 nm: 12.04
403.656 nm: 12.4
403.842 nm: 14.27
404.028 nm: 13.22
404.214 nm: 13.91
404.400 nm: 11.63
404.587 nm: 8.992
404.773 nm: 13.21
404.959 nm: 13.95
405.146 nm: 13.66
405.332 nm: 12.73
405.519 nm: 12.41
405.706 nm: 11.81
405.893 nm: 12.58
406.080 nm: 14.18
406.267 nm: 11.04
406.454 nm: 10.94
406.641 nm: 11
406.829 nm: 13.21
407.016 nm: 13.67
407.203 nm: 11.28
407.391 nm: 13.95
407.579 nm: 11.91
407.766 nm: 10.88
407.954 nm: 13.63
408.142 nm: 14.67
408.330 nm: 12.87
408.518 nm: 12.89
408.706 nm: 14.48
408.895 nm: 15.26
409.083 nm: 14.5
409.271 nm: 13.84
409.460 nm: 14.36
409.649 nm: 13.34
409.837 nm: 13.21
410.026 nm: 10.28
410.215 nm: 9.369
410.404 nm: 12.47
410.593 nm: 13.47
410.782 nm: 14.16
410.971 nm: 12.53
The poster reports 1.66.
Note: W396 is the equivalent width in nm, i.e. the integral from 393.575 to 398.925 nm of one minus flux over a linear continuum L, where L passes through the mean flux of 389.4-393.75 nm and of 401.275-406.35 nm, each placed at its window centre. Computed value 0.86 nm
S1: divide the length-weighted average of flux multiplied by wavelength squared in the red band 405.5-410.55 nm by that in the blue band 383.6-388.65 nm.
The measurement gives 1.7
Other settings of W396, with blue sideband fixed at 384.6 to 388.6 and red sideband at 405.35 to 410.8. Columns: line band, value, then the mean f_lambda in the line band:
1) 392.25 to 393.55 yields 0.644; 5.06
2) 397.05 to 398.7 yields 0.225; 9.47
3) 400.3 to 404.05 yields -0.261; 12.5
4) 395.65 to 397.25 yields 0.730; 5.79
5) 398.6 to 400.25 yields -0.126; 12.1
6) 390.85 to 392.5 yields 0.002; 9.8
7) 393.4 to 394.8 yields 0.561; 6.17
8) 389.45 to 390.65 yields 0.022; 9.35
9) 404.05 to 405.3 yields -0.044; 12.6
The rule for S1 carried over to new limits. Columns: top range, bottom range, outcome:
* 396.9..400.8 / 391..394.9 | 1.52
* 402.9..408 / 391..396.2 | 1.66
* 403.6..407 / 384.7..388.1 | 1.54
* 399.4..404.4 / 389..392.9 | 1.41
